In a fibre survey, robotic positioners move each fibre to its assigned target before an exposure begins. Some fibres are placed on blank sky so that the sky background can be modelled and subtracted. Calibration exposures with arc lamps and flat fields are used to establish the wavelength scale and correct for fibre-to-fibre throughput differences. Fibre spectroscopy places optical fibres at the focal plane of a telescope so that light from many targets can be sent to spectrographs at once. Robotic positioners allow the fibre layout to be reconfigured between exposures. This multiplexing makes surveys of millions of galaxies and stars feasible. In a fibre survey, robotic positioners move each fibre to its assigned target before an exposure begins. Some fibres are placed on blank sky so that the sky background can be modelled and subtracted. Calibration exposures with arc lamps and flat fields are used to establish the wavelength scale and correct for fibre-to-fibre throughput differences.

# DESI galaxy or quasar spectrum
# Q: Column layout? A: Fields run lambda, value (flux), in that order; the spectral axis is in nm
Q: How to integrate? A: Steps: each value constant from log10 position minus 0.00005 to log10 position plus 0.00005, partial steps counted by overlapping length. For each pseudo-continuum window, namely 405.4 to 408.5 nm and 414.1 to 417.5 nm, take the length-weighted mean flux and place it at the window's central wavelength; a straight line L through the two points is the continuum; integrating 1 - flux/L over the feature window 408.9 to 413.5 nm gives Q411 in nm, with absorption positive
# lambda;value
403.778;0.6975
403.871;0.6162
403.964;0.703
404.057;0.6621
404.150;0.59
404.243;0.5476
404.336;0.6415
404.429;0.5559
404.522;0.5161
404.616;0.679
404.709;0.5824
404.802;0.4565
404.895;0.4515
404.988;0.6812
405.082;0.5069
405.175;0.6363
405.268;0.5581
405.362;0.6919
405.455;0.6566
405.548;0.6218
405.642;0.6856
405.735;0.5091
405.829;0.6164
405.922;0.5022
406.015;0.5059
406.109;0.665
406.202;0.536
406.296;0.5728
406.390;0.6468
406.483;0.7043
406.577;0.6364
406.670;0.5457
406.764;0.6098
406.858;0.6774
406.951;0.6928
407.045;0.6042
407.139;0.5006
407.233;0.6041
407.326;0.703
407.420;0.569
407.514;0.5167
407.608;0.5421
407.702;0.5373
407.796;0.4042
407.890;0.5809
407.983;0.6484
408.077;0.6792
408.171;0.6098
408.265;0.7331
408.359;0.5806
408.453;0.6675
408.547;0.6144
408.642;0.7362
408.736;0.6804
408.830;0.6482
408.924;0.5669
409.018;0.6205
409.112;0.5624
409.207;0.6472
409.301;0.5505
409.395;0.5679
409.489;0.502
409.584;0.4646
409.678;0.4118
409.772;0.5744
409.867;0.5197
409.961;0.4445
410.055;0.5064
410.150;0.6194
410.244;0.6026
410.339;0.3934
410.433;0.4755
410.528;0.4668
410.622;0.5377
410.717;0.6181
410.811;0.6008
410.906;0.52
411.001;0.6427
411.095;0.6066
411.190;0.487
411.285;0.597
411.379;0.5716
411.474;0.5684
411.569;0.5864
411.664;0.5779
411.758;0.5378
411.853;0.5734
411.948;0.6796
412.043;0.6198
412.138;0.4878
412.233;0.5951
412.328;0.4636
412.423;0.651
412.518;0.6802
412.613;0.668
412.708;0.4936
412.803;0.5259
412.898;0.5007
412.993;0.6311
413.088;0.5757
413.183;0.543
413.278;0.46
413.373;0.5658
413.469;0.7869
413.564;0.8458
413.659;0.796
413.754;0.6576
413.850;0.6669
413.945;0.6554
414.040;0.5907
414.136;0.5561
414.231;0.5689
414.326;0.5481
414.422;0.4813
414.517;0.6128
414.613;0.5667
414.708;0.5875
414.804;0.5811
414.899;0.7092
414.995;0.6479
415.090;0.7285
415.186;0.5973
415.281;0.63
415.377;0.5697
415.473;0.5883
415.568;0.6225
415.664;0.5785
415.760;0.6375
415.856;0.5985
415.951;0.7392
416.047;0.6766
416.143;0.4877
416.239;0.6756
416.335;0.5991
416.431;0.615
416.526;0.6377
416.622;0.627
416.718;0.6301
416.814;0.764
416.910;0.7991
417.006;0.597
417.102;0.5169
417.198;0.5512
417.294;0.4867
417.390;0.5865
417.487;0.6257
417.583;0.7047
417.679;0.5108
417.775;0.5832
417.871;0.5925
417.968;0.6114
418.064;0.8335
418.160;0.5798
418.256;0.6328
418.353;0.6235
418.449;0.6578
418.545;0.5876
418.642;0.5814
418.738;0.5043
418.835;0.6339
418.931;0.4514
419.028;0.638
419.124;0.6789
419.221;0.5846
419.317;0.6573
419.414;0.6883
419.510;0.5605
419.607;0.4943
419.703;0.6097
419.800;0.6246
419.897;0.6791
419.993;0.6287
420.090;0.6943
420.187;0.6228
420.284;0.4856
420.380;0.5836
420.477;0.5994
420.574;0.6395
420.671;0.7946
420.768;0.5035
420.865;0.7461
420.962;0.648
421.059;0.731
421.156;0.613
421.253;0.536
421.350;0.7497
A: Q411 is 0.36 nm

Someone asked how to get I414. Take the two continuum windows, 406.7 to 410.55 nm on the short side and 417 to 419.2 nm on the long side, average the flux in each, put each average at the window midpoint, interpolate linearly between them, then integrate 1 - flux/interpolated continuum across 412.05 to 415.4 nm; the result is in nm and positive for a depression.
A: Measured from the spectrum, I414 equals -0.10 nm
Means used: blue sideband 0.577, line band 0.607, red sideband 0.598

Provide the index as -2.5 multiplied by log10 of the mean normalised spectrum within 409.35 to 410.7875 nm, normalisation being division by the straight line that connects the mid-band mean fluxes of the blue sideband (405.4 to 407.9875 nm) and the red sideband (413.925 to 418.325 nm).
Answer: 0.167 mag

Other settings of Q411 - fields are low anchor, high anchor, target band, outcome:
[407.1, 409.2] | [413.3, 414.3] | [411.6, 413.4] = 0.22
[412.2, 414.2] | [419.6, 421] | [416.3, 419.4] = 0.03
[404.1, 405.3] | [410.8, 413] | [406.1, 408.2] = -0.10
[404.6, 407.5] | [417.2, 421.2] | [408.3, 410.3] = 0.09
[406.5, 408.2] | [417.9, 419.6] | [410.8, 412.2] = 0.06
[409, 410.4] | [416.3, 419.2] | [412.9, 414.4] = -0.14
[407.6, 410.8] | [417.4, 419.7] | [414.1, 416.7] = -0.07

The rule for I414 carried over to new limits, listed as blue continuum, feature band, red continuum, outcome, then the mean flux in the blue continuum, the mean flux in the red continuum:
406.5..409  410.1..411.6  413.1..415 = 0.15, 0.612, 0.62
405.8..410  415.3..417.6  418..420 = -0.04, 0.589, 0.616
